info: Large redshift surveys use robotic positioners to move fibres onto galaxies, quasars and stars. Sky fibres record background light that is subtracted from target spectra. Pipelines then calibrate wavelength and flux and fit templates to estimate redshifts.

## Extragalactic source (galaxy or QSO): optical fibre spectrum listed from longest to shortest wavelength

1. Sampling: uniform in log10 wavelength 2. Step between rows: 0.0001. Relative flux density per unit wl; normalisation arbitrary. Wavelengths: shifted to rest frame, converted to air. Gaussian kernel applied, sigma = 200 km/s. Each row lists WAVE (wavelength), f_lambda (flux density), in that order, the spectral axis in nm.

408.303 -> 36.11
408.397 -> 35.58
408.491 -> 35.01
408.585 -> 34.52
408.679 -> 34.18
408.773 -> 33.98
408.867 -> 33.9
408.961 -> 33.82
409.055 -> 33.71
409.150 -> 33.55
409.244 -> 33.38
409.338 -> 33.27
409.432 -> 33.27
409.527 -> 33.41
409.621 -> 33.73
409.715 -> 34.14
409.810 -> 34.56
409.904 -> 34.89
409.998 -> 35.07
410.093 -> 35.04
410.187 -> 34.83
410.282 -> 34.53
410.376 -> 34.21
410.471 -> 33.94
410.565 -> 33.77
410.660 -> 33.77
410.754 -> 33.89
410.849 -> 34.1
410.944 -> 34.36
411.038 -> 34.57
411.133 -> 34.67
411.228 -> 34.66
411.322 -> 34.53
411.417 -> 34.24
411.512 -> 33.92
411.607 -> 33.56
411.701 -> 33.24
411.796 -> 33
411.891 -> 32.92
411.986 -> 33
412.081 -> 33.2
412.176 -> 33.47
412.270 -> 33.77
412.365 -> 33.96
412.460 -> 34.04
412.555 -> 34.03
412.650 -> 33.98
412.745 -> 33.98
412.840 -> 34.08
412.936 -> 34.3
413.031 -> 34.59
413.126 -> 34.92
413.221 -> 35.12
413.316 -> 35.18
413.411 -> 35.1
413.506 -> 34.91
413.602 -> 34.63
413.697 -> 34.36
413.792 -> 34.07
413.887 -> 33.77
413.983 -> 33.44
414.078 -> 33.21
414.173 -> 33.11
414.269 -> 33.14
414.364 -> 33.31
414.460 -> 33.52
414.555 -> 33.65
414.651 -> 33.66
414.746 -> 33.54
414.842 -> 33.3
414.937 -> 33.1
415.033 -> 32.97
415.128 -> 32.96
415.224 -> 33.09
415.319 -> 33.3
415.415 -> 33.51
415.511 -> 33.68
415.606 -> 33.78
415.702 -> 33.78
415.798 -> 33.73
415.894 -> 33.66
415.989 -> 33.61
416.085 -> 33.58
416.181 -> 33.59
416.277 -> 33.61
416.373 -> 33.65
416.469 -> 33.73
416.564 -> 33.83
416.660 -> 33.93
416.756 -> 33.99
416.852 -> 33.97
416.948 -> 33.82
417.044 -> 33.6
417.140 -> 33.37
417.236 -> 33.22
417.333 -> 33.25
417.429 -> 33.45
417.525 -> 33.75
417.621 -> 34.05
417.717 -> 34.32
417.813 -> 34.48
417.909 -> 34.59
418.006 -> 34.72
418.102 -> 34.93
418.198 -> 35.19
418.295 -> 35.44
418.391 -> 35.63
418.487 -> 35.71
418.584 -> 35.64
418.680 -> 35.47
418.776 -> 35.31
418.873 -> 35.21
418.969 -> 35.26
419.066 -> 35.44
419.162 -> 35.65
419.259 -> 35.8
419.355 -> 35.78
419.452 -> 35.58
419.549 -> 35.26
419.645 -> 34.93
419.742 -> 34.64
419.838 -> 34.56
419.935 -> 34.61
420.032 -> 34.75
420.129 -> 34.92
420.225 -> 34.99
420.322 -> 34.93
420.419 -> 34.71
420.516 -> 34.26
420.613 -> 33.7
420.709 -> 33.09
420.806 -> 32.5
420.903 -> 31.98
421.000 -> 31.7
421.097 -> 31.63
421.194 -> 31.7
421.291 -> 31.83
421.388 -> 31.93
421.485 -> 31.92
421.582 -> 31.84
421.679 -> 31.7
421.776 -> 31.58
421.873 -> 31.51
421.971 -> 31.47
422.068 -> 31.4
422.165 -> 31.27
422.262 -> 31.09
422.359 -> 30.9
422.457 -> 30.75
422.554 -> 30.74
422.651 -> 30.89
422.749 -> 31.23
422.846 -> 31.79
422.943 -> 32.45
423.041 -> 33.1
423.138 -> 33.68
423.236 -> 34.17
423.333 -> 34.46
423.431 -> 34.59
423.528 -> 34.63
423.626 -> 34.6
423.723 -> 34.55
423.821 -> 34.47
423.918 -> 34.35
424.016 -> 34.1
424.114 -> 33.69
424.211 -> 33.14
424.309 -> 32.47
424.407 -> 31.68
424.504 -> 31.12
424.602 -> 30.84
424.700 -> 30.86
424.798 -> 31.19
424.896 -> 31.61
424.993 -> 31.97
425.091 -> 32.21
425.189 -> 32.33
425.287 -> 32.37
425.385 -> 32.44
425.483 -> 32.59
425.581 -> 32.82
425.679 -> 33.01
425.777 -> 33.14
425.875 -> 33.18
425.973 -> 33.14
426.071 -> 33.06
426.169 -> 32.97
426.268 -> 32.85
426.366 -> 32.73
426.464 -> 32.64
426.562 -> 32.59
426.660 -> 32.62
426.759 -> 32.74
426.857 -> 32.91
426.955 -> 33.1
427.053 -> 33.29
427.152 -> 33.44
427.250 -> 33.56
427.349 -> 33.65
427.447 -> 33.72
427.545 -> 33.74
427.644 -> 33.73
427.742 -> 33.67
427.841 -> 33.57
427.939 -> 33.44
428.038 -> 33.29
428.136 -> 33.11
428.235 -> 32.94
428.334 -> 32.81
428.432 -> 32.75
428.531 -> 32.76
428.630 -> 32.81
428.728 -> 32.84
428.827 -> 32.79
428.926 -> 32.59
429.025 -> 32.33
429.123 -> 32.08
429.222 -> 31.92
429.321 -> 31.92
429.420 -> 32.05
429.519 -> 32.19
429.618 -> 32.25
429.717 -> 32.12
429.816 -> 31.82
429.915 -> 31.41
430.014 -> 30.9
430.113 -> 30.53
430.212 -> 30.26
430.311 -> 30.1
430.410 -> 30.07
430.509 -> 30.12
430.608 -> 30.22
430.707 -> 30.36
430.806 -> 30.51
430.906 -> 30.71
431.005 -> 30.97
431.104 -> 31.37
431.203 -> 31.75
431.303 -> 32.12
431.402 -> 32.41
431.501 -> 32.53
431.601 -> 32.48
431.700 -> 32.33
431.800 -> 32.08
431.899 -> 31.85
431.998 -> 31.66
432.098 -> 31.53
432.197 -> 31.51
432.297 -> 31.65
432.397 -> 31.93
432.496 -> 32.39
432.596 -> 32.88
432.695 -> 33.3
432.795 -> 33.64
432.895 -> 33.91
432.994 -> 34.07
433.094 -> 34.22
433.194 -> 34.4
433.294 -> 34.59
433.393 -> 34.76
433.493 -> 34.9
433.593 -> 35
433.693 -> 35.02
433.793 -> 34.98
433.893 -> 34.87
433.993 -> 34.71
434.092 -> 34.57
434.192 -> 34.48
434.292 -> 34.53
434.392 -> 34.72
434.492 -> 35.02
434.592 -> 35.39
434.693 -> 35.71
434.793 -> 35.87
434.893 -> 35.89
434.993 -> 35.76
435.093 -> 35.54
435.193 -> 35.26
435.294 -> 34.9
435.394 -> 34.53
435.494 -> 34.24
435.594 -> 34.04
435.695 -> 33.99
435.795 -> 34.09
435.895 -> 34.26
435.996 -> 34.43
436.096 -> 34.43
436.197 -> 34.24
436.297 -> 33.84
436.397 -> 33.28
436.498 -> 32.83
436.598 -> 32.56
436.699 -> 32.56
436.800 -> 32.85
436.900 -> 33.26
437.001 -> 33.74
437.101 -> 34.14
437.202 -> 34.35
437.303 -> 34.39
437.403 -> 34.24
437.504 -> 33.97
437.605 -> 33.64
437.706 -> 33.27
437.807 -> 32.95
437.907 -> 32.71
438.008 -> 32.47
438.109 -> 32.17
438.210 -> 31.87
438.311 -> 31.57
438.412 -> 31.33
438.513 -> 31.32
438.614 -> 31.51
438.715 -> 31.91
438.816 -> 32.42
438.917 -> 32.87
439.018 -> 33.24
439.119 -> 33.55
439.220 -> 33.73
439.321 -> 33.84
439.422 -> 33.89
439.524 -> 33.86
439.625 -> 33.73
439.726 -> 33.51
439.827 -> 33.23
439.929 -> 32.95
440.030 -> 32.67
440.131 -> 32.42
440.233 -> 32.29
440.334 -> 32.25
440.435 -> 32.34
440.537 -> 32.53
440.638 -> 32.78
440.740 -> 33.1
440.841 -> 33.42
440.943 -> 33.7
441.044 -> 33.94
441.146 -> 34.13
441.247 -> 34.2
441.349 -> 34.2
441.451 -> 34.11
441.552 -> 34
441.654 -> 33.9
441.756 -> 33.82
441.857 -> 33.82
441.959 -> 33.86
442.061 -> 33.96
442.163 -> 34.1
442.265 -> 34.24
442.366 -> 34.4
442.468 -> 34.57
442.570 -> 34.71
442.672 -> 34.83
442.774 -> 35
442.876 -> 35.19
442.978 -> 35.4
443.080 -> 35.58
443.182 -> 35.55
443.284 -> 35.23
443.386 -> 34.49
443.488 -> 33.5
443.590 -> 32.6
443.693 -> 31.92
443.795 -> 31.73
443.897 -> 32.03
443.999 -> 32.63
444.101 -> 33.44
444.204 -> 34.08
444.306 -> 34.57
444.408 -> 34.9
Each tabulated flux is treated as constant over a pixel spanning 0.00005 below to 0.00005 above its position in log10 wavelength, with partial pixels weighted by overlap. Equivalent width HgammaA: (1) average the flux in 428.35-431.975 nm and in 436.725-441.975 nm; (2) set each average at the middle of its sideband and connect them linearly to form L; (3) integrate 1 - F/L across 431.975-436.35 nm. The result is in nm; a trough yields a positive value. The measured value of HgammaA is -0.26 nm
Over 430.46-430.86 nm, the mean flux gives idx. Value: 30.3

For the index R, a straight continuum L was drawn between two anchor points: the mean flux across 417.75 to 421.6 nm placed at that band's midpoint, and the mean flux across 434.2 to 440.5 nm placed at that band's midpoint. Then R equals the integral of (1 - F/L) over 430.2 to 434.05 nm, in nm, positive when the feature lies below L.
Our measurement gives 0.14 nm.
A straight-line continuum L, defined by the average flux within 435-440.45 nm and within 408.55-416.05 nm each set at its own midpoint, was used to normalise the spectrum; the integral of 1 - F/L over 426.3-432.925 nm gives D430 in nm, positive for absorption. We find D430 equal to 0.250 nm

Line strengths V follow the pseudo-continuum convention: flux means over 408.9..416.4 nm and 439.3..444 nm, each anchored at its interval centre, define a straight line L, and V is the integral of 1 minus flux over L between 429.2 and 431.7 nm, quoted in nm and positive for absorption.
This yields 0.18 nm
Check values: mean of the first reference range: 33.9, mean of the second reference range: 33.7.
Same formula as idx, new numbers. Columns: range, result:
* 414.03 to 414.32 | 33.2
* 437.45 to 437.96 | 33.3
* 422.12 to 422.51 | 31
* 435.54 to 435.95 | 34.1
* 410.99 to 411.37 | 34.6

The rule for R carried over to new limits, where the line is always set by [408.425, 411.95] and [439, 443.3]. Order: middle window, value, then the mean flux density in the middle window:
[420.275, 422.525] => 0.12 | 32.1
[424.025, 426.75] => 0.12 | 32.4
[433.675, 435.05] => -0.05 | 35.1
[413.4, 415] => 0.02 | 33.7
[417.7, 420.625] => -0.09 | 35.1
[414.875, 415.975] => 0.02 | 33.4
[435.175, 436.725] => 0.00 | 34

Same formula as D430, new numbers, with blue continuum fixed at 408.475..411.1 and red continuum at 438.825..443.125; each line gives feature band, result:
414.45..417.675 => 0.04 nm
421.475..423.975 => 0.11 nm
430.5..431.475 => 0.08 nm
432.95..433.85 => -0.02 nm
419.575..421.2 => 0.01 nm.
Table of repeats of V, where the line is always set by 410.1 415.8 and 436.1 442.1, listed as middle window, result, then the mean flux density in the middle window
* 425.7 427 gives 0.03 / 32.9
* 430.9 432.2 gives 0.06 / 31.9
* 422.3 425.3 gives 0.09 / 32.6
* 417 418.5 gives -0.02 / 34.3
